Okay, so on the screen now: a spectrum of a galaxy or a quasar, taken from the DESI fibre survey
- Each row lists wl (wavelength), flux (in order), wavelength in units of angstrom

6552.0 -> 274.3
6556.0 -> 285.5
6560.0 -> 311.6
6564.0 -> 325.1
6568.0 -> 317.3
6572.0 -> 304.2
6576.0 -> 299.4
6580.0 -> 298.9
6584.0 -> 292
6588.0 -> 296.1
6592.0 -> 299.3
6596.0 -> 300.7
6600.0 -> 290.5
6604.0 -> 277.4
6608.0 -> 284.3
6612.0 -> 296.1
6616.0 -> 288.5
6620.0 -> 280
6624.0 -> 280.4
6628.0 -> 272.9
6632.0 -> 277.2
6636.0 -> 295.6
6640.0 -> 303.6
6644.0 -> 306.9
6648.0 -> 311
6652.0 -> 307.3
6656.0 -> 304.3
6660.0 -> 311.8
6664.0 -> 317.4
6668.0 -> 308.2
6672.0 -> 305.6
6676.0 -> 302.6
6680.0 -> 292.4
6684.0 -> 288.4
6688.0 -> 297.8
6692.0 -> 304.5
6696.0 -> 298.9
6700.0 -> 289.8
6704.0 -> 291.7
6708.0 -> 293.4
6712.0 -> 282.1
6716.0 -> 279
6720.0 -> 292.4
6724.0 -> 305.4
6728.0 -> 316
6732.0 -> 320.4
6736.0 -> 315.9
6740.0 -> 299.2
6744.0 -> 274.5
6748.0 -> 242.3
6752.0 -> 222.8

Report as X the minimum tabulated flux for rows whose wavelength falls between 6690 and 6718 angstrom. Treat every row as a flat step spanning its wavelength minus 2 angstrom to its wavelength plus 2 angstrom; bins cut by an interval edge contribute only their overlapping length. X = 279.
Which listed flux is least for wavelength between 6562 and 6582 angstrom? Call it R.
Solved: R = 298.9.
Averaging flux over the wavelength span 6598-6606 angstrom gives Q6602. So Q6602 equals 284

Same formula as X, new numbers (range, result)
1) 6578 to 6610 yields 277.4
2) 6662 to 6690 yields 288.4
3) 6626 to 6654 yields 272.9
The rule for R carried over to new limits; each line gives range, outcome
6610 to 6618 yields 288.5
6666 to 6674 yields 305.6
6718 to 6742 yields 292.4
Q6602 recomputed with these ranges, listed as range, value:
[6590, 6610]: 290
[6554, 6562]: 299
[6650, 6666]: 310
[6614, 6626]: 283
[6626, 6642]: 287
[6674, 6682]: 298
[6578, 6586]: 295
